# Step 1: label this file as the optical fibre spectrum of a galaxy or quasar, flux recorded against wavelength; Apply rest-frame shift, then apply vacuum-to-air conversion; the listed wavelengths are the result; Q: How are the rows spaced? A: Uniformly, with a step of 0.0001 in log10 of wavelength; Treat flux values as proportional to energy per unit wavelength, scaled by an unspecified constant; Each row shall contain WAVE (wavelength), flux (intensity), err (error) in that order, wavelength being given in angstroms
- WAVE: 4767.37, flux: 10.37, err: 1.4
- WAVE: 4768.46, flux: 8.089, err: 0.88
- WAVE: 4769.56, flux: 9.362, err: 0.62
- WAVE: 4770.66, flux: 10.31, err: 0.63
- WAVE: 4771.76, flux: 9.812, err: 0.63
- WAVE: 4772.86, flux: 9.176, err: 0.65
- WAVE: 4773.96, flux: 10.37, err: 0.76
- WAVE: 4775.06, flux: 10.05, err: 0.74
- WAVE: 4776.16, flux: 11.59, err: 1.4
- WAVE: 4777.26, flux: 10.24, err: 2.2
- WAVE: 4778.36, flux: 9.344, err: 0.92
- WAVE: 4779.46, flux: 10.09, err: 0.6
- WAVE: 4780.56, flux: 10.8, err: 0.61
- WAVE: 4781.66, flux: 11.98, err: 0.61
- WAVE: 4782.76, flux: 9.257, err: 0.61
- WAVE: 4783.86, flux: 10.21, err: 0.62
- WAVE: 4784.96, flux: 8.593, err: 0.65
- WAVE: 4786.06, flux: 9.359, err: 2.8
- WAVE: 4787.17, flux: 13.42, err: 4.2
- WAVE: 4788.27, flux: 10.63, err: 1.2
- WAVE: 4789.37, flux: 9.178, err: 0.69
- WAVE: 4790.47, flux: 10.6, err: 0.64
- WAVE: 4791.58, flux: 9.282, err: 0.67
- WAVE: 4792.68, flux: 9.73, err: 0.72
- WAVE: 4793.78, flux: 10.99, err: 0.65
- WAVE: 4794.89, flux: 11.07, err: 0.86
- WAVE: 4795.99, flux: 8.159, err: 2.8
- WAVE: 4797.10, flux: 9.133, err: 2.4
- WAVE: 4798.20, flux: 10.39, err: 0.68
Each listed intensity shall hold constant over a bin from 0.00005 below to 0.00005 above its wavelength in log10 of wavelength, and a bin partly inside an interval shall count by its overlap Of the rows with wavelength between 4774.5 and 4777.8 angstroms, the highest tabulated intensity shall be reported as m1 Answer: 11.59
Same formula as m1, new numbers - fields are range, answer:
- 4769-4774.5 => 10.37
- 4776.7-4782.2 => 11.98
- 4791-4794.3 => 10.99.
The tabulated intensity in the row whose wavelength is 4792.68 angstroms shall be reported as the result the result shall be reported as 9.73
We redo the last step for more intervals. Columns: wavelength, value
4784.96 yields 8.593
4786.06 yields 9.359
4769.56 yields 9.362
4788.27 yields 10.63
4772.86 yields 9.176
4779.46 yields 10.09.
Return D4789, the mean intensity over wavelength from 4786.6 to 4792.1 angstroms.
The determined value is 10.6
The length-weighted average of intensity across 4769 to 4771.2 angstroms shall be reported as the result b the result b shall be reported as 9.81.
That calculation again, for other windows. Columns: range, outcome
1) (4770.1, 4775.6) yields 9.93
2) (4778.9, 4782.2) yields 11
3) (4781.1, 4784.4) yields 10.5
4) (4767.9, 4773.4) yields 9.36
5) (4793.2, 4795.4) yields 11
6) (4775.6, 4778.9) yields 10.4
